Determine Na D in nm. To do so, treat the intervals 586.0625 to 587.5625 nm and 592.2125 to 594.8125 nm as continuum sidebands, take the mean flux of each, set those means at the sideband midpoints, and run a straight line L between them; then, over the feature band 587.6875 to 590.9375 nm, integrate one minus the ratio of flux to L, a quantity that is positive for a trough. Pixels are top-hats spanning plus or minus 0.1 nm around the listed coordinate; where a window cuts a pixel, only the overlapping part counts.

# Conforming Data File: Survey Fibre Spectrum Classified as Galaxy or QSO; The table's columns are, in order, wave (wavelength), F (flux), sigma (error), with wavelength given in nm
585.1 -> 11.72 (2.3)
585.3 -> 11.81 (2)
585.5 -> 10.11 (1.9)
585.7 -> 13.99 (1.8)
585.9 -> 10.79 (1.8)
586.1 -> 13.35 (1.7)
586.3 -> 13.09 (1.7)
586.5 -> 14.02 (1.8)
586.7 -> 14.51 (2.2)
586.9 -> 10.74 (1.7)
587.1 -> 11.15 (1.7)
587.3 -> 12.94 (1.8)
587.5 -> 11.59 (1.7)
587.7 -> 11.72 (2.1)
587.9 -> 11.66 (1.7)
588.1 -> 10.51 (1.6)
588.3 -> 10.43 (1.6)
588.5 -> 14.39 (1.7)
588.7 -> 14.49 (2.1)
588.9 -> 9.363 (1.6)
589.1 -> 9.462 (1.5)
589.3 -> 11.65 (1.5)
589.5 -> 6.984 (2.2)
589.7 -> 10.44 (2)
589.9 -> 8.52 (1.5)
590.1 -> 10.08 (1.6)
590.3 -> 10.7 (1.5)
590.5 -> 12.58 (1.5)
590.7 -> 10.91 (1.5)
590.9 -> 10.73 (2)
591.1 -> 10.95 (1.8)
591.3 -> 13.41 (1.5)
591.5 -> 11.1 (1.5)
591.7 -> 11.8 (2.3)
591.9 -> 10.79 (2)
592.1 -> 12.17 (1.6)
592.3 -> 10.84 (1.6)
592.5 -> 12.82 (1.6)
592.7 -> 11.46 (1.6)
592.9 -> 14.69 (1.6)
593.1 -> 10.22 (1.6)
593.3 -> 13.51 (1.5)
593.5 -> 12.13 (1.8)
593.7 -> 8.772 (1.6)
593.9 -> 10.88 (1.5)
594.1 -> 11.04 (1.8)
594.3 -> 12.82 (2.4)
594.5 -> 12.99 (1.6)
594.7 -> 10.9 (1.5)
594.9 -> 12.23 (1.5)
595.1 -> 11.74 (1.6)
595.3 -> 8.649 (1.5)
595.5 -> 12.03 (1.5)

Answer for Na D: 0.40 nm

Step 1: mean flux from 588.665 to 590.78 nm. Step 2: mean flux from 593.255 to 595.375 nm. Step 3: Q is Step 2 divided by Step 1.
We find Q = 1.10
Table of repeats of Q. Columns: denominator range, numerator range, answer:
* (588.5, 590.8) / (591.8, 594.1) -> 1.09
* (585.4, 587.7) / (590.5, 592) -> 0.93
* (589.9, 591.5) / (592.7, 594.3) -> 1.05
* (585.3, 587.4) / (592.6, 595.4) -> 0.93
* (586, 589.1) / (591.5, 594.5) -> 0.96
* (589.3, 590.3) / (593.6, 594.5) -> 1.18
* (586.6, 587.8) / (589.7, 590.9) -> 0.87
